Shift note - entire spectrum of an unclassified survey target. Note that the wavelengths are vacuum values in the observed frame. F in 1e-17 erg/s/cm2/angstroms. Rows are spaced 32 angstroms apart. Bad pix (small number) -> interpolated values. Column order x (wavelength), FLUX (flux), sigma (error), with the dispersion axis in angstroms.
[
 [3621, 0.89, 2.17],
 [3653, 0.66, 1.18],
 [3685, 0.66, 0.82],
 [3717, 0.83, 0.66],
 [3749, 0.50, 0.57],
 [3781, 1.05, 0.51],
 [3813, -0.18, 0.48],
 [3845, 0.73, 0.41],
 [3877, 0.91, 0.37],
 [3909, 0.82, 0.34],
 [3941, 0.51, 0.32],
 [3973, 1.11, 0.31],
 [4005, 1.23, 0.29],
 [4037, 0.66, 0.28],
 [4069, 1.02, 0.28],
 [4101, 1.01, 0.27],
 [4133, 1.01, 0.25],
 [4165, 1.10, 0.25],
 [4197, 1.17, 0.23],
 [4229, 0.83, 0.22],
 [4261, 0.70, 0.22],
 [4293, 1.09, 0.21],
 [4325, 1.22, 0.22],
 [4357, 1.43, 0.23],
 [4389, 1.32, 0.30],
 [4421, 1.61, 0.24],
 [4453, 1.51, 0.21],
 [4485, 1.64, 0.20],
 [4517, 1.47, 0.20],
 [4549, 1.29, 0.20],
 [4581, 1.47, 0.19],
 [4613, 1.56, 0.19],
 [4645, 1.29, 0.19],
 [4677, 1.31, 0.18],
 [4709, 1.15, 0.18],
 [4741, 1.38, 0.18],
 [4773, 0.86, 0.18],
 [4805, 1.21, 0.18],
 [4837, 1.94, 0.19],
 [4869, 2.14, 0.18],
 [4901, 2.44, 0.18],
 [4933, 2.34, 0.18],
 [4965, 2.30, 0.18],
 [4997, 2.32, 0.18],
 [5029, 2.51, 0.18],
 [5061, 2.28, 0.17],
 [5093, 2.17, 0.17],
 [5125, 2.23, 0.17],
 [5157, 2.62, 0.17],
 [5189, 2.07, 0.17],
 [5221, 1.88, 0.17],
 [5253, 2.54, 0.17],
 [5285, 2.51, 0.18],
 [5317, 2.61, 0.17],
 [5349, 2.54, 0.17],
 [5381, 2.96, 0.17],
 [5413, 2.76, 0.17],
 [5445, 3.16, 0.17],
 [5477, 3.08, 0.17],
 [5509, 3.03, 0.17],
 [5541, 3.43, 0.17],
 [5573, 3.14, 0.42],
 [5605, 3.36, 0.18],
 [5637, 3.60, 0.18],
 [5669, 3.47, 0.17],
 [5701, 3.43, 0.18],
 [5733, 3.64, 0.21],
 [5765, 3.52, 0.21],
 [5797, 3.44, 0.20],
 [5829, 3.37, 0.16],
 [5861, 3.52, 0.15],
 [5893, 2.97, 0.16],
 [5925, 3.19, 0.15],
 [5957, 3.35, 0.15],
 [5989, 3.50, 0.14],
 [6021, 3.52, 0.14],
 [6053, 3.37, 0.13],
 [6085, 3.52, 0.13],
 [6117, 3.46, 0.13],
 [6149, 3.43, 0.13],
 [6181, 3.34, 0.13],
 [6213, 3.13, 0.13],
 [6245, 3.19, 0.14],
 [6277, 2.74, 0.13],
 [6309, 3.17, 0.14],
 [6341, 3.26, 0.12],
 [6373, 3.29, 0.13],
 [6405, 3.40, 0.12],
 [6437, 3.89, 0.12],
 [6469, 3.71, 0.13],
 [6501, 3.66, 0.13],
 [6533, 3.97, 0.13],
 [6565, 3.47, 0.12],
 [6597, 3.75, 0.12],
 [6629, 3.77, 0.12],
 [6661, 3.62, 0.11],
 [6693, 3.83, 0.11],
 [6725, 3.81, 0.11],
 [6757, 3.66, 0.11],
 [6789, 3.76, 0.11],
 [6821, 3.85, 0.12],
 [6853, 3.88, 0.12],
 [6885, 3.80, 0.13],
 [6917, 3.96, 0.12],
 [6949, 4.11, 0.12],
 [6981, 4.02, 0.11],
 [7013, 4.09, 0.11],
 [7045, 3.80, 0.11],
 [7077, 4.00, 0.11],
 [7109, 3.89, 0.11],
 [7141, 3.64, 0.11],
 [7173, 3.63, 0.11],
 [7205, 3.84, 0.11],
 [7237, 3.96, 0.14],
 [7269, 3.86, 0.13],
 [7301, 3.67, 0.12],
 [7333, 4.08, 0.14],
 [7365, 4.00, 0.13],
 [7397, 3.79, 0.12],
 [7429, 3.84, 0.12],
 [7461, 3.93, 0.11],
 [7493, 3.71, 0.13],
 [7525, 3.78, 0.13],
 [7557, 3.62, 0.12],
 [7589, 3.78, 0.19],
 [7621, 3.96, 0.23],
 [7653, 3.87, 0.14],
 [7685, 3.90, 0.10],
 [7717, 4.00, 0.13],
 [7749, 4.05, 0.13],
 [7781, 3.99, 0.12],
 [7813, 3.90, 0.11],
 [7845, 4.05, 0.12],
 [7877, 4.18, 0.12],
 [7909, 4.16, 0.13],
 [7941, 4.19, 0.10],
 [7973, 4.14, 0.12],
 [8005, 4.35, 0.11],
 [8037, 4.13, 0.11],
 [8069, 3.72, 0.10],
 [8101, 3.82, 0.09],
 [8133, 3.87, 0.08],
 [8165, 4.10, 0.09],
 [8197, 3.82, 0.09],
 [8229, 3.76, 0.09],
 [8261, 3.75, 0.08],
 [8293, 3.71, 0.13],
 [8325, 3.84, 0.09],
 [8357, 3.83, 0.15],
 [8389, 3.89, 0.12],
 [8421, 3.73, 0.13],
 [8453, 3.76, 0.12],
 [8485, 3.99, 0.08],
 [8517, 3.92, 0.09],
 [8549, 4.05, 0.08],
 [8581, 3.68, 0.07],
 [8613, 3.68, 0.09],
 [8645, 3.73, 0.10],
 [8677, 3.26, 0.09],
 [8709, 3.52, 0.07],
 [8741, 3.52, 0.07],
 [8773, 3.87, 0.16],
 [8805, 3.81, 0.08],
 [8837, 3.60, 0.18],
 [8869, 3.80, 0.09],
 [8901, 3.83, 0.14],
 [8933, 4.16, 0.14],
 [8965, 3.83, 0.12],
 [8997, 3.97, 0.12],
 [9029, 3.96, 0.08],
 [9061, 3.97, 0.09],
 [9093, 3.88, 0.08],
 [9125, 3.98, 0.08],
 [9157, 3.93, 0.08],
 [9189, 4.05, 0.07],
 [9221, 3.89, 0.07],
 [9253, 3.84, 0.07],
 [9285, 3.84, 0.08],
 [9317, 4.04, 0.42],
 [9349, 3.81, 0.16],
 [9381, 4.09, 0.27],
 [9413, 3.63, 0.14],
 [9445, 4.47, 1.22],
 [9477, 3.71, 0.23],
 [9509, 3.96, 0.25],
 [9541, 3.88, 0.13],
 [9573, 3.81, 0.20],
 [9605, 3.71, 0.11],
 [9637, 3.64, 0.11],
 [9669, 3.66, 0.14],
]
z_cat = 0.214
